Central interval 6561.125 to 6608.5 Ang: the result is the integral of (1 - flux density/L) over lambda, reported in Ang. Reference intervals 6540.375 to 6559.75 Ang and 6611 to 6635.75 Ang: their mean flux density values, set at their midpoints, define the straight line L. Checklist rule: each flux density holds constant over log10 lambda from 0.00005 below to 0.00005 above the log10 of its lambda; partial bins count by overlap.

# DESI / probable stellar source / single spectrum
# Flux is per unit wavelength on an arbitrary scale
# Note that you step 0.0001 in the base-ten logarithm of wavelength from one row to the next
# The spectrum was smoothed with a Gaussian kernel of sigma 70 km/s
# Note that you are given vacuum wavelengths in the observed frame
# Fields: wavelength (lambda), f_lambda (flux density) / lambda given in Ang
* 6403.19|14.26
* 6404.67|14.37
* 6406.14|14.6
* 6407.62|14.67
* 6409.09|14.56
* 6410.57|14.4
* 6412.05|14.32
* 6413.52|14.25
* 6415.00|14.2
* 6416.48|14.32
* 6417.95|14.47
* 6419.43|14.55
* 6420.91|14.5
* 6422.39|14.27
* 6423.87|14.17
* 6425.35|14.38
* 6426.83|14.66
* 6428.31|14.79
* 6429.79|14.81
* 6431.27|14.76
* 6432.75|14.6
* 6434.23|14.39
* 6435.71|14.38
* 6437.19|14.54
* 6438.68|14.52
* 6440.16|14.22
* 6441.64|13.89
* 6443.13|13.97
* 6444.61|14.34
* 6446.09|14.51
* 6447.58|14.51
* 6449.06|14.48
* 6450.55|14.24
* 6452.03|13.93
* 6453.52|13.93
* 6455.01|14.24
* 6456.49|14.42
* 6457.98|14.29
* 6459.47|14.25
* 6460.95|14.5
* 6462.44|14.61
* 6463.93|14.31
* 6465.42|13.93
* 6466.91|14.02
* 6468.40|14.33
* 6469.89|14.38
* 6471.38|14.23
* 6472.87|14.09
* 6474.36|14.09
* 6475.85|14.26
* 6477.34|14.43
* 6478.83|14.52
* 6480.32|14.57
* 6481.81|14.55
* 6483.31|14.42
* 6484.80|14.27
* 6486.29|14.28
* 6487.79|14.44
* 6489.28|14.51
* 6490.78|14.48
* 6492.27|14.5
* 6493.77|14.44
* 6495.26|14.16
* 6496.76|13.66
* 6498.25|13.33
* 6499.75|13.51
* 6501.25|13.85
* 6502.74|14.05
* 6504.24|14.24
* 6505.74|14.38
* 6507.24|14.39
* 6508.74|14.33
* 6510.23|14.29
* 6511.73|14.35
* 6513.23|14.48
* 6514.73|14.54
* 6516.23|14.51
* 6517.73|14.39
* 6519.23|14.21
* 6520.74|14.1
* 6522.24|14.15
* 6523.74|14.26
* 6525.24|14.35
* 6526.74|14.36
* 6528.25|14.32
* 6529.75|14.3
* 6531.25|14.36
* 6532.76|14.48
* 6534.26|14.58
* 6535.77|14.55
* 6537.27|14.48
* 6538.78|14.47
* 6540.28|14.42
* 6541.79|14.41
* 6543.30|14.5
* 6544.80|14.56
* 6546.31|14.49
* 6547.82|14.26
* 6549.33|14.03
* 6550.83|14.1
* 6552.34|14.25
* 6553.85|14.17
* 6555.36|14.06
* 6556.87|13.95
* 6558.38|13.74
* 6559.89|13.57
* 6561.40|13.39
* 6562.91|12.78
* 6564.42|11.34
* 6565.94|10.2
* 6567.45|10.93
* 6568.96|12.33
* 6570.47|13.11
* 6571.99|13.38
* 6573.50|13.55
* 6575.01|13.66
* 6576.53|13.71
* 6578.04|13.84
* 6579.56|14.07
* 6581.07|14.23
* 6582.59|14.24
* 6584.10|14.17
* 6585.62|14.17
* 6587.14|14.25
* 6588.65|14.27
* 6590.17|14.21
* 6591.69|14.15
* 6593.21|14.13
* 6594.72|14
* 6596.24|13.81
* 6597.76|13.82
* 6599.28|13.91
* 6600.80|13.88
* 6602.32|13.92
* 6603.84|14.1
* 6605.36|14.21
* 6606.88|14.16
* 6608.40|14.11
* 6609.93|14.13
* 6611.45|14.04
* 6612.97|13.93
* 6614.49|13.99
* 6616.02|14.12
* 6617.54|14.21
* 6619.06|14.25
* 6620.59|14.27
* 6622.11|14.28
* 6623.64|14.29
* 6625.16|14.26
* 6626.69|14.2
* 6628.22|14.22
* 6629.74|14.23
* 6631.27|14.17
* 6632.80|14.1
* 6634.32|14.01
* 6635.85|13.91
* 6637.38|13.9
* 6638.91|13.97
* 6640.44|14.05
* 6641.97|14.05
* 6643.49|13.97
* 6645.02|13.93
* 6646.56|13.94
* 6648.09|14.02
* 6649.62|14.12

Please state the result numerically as 2.1 Ang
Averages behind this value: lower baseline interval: 14.2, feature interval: 13.6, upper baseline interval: 14.2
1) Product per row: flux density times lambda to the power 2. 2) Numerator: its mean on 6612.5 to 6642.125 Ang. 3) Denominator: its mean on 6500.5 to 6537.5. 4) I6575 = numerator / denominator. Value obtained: 1.0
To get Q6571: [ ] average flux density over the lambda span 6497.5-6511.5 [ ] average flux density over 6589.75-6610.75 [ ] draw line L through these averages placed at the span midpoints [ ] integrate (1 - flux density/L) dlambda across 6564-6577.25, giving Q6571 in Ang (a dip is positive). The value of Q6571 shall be 1.5 Ang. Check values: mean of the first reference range 14.1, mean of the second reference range 14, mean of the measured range 12.5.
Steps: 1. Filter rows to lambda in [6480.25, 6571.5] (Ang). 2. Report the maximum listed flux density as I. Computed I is 14.58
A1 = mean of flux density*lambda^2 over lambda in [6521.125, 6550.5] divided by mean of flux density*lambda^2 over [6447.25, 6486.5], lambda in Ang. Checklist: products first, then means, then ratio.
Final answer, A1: 1.03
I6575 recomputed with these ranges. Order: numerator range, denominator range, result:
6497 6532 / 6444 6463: 1.01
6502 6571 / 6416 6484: 1.00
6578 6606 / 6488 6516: 1.02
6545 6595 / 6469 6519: 0.98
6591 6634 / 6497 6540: 1.02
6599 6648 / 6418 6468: 1.04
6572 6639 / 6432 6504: 1.03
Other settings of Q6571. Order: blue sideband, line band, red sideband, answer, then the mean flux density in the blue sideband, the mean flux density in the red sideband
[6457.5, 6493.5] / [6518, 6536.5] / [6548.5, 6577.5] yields -0.9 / 14.3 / 13.2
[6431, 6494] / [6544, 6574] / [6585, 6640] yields 1.9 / 14.3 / 14.1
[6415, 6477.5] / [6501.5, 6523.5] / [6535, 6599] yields -0.4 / 14.3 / 13.8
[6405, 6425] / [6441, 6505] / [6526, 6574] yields -0.5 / 14.4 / 13.7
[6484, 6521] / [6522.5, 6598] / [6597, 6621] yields 1.5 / 14.2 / 14.1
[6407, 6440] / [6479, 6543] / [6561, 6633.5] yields -0.9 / 14.5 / 13.8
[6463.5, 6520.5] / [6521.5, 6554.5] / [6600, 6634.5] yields -0.3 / 14.3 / 14.1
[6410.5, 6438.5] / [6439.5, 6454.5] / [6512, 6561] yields 0.2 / 14.5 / 14.3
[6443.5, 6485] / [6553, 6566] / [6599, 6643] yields 0.9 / 14.3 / 14.1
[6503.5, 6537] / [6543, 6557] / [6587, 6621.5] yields 0.0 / 14.4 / 14.1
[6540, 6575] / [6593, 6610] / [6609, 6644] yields -0.2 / 13.4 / 14.1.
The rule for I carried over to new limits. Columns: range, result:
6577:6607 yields 14.27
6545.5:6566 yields 14.49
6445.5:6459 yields 14.51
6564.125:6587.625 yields 14.25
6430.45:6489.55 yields 14.76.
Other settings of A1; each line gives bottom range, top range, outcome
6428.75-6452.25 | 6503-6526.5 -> 1.02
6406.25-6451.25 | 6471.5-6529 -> 1.01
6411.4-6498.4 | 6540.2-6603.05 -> 0.99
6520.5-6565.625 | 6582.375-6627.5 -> 1.02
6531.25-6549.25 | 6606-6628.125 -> 1.00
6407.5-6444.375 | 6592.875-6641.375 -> 1.04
